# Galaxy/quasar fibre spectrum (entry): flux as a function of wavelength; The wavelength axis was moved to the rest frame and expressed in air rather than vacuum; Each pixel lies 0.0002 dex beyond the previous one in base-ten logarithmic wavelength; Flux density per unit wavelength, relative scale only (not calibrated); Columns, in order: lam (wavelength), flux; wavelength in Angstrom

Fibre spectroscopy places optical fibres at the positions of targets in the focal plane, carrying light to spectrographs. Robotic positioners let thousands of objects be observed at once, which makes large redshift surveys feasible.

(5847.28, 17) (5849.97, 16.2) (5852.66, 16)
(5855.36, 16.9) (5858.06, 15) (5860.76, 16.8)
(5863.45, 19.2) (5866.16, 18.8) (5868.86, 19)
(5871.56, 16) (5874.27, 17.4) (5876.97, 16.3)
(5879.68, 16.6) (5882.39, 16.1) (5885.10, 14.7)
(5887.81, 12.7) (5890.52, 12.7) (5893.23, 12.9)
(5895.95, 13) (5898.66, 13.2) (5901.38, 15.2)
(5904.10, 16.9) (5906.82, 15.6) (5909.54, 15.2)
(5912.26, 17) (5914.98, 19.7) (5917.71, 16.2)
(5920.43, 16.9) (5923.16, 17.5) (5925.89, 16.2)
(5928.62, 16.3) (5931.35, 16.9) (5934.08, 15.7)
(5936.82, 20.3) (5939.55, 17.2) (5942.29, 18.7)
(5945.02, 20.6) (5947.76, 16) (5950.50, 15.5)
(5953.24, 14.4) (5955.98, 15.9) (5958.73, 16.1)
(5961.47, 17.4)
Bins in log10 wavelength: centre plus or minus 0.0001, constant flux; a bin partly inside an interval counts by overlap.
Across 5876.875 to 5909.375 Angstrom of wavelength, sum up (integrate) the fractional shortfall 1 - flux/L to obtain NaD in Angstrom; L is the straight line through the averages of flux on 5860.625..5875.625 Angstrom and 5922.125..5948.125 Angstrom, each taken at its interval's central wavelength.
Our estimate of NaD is 5.9 Angstrom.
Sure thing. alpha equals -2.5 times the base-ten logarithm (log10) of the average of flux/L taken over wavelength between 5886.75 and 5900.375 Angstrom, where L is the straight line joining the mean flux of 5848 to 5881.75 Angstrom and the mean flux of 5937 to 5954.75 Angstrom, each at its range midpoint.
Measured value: 0.300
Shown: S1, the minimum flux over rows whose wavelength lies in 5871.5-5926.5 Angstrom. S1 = 12.7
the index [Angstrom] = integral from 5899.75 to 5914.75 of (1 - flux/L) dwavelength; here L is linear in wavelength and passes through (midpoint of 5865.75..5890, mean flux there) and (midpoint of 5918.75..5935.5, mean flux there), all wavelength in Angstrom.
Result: 0.2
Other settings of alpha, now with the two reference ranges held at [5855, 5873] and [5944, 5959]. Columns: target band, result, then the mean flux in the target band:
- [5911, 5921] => -0.046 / 17.5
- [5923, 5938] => -0.031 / 17.1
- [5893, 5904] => 0.208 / 14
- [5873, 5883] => 0.039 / 16.6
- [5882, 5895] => 0.247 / 13.6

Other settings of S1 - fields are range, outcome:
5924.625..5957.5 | 14.4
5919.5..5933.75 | 16.2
